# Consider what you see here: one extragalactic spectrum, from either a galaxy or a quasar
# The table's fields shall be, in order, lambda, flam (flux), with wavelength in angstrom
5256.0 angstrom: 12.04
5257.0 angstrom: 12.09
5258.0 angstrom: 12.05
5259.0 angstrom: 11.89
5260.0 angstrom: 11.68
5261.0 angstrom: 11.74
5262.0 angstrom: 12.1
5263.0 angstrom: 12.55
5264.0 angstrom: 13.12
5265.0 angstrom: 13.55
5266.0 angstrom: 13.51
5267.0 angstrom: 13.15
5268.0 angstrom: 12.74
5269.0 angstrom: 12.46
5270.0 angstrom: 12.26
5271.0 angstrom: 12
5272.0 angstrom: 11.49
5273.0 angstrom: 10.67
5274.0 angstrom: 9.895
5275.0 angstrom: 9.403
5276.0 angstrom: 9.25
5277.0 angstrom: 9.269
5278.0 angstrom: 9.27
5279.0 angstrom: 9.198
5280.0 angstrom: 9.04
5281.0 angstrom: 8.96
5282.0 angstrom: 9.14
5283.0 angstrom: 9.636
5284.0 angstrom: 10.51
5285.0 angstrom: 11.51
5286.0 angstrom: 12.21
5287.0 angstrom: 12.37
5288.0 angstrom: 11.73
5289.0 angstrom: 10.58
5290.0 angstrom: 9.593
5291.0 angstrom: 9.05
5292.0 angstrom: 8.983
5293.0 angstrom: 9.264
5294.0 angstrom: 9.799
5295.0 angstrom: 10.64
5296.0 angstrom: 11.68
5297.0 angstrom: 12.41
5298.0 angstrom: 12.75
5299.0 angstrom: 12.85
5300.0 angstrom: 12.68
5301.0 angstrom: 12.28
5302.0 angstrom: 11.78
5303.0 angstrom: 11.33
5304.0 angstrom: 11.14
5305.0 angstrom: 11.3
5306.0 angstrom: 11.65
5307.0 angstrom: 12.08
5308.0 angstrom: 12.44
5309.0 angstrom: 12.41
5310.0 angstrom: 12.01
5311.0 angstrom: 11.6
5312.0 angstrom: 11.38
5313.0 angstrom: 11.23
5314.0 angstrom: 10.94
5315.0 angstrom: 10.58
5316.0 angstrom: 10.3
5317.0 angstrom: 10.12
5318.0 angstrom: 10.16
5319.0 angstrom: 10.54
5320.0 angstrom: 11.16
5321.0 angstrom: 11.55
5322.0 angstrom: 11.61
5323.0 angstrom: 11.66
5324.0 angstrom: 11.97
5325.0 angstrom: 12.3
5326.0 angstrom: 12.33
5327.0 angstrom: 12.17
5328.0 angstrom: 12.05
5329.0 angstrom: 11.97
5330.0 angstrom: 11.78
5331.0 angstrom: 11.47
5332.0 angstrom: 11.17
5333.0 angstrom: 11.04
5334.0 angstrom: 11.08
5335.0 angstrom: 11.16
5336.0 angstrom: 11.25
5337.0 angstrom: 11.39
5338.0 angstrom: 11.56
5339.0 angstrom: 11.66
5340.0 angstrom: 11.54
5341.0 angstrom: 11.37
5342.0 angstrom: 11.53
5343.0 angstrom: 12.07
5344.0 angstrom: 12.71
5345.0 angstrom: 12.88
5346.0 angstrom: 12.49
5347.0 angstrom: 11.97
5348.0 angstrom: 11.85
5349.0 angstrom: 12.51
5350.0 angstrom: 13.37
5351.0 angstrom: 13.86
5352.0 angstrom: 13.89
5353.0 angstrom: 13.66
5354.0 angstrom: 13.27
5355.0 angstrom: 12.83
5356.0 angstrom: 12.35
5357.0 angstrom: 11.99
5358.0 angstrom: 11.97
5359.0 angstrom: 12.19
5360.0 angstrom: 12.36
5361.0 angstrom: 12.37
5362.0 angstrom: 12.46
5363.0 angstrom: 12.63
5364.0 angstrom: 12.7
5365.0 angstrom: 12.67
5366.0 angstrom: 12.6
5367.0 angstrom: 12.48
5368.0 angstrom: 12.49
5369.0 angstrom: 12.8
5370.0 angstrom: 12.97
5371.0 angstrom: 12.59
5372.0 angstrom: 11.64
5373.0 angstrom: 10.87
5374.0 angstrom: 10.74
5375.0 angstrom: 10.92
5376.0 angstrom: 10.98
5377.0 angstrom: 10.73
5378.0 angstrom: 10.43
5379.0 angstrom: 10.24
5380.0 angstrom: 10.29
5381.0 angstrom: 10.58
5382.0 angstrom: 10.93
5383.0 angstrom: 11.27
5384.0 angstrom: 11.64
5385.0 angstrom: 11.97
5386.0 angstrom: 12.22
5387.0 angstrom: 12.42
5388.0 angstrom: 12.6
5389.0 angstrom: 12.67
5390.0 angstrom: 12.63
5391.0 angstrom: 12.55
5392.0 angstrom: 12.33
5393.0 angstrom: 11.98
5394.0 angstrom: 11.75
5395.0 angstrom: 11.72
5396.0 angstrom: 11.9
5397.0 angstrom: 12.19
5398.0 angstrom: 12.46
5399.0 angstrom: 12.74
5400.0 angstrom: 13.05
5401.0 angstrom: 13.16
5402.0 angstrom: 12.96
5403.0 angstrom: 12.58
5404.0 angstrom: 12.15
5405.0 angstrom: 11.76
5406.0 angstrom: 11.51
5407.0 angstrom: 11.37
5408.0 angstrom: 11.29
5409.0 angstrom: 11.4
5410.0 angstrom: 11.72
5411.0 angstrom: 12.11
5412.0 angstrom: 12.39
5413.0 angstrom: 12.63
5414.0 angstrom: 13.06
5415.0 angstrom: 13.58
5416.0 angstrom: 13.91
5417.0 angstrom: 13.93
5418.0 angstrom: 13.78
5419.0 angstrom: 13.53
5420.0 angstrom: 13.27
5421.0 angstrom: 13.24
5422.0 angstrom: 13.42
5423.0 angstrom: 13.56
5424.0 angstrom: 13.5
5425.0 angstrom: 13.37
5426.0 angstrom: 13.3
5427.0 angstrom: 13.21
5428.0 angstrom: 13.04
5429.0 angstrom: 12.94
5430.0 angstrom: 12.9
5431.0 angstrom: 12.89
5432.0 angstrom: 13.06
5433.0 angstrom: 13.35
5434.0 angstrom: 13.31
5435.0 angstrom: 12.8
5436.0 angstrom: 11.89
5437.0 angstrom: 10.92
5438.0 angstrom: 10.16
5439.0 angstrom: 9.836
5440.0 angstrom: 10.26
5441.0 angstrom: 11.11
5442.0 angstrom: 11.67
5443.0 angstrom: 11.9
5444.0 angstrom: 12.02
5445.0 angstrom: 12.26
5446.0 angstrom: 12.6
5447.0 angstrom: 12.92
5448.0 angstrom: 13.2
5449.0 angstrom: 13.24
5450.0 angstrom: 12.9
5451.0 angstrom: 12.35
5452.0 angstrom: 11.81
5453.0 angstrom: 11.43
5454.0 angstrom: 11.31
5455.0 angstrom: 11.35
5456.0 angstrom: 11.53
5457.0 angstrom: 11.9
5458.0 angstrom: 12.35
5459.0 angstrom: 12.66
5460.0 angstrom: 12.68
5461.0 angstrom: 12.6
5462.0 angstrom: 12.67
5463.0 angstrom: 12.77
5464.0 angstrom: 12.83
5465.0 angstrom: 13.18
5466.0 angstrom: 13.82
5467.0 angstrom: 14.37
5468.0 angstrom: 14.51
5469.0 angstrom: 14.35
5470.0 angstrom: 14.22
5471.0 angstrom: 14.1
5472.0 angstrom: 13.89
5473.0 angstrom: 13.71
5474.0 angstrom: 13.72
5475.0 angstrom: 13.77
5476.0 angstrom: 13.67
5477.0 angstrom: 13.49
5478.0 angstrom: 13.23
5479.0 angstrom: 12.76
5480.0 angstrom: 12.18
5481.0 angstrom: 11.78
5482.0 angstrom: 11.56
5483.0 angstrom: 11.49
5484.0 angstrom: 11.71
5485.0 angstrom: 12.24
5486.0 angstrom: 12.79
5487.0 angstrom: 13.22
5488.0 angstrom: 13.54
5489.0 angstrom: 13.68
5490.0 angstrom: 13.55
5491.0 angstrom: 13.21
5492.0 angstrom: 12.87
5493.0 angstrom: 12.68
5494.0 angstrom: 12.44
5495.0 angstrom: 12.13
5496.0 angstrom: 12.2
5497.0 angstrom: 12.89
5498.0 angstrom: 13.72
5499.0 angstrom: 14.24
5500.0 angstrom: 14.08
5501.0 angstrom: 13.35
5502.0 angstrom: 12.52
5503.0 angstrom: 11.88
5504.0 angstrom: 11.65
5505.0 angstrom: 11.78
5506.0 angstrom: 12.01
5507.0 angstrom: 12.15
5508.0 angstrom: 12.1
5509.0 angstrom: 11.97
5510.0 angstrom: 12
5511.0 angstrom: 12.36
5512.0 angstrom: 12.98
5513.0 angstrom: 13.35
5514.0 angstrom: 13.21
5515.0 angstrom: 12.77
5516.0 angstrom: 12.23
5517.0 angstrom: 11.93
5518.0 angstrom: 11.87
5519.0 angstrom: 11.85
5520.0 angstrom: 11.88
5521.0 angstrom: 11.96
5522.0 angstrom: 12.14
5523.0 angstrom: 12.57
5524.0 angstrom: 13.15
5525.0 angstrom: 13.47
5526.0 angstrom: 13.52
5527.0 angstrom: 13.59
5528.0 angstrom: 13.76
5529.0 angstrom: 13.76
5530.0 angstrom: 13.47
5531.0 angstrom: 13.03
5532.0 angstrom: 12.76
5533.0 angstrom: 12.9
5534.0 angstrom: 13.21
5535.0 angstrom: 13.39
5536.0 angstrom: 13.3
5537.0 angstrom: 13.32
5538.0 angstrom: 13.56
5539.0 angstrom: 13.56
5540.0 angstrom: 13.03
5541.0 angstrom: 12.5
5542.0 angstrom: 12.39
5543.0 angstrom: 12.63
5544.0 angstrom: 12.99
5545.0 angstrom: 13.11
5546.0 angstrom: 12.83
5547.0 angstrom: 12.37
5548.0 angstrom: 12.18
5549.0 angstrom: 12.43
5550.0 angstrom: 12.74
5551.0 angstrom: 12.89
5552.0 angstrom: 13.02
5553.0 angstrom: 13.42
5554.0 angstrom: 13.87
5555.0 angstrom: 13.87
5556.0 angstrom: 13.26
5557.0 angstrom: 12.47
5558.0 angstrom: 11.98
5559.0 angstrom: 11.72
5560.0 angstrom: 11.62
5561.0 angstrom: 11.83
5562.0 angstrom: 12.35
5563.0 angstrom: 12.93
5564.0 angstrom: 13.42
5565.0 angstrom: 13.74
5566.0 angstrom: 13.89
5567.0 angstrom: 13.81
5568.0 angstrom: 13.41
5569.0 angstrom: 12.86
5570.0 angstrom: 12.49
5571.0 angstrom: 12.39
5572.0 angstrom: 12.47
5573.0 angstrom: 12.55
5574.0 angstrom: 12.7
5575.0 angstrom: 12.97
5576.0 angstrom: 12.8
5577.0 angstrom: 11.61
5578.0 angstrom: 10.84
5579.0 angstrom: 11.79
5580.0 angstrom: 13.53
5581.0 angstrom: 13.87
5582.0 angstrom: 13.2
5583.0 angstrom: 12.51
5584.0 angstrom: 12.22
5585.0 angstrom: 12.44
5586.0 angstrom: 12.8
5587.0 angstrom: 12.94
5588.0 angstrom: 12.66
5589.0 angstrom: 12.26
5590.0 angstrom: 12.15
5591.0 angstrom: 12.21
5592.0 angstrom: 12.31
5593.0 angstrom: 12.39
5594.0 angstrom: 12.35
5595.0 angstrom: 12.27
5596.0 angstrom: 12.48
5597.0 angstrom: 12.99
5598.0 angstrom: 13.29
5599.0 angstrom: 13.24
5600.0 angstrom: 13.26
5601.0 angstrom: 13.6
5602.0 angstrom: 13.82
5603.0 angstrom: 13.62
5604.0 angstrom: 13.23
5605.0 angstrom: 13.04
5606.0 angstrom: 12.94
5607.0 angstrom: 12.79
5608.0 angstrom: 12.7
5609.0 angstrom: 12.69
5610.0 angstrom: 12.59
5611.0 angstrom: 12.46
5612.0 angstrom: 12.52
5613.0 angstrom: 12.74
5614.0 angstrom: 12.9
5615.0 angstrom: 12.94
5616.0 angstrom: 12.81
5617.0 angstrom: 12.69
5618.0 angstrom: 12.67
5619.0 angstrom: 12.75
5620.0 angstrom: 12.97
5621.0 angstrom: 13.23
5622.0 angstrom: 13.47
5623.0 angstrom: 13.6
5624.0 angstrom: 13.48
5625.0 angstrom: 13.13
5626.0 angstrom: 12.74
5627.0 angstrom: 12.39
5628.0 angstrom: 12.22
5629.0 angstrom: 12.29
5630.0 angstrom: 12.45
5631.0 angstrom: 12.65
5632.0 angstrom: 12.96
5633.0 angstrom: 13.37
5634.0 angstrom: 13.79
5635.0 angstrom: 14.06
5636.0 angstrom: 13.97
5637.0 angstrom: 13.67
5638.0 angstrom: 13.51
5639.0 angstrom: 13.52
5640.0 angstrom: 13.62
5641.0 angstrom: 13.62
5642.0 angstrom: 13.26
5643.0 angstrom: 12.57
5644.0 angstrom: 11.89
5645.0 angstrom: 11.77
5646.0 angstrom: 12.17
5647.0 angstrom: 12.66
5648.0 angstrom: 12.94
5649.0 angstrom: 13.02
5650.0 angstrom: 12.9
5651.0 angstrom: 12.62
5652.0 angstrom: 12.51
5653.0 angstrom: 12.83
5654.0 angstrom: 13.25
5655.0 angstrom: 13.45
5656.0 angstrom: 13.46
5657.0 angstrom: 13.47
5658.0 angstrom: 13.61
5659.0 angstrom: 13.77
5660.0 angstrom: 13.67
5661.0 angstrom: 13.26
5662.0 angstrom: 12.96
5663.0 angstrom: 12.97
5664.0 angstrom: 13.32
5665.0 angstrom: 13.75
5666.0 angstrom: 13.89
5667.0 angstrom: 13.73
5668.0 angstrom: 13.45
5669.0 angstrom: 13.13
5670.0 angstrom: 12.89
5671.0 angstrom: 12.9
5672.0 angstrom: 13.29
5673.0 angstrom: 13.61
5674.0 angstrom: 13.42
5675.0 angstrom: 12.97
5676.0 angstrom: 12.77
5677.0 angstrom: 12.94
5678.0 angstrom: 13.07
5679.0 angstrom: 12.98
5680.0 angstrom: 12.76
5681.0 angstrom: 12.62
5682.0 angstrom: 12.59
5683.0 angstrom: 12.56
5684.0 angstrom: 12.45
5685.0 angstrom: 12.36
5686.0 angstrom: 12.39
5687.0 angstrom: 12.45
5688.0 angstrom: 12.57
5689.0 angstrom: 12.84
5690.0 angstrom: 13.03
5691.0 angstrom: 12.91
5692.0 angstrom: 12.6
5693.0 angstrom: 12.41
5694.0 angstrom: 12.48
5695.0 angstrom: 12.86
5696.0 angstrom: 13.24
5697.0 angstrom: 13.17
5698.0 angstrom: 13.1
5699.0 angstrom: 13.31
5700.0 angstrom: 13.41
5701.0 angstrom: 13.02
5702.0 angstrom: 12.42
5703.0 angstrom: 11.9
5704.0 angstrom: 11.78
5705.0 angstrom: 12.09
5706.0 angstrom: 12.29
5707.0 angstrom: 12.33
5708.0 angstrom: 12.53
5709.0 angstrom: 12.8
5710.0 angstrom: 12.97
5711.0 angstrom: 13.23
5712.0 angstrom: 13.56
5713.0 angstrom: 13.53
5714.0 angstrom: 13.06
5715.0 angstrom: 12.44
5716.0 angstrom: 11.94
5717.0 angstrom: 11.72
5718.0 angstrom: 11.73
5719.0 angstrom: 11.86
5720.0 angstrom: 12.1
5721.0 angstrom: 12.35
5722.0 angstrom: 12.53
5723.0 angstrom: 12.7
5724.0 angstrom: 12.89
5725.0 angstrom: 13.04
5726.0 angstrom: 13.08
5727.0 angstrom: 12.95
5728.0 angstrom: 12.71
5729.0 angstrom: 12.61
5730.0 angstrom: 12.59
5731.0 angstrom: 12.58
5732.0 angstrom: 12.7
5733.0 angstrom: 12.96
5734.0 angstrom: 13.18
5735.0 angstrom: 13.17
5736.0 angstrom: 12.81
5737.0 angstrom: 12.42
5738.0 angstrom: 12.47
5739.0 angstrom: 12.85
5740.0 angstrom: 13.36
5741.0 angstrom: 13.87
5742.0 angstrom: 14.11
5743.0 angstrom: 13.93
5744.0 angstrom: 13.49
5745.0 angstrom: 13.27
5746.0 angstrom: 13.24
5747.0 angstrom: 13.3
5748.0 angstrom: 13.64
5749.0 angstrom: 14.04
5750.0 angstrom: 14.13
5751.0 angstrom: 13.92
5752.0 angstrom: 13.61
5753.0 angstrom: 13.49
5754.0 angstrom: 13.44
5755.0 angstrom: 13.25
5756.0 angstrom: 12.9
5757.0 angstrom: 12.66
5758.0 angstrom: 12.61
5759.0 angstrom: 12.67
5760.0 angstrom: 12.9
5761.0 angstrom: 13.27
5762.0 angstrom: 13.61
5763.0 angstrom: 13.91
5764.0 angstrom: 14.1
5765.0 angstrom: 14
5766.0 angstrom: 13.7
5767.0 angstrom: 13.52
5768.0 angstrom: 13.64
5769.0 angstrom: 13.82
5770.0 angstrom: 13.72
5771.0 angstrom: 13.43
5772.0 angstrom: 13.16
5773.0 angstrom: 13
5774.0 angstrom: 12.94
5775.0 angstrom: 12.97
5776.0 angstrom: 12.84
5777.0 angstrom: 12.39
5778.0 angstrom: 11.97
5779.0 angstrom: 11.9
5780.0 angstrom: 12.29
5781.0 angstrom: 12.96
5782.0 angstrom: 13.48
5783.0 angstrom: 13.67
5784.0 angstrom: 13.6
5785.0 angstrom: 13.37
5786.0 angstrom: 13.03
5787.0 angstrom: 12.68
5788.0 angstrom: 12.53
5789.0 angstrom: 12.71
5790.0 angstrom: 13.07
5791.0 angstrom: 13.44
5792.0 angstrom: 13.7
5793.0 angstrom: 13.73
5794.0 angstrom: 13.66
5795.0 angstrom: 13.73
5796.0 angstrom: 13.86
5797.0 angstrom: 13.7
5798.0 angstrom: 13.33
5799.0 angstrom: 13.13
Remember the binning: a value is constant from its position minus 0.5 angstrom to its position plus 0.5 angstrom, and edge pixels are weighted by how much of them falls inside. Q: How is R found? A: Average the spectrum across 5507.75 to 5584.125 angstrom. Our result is 12.8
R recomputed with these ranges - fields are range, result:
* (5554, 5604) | 12.8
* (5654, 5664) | 13.4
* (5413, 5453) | 12.7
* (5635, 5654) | 13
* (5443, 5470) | 12.7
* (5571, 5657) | 12.9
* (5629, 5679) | 13.2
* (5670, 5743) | 12.8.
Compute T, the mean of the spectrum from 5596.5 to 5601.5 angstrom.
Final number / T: 13.3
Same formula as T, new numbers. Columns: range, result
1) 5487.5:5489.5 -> 13.6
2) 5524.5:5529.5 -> 13.6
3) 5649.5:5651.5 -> 12.8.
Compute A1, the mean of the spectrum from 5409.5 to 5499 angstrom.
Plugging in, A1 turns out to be 12.8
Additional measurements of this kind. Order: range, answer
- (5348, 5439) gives 12.4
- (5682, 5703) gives 12.8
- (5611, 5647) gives 13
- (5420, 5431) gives 13.2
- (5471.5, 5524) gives 12.7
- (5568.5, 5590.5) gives 12.5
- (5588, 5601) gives 12.6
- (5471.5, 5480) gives 13.5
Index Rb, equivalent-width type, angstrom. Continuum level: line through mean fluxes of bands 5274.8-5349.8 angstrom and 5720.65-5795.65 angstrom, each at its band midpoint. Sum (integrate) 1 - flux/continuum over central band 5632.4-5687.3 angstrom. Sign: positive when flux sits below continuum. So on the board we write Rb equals -1.5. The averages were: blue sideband 11.2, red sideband 13.2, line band 13.1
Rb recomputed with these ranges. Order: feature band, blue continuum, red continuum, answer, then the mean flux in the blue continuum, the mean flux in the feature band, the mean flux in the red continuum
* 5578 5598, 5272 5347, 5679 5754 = -0.4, 11.2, 12.6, 12.9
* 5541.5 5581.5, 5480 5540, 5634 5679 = 0.5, 12.7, 12.8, 13.2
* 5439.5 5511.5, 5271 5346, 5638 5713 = -4.3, 11.1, 12.7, 12.9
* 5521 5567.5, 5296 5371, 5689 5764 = -1.8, 12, 13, 12.9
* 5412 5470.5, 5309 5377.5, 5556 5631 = -2.3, 11.9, 12.7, 12.8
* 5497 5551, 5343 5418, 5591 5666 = -0.4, 12.2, 12.8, 13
